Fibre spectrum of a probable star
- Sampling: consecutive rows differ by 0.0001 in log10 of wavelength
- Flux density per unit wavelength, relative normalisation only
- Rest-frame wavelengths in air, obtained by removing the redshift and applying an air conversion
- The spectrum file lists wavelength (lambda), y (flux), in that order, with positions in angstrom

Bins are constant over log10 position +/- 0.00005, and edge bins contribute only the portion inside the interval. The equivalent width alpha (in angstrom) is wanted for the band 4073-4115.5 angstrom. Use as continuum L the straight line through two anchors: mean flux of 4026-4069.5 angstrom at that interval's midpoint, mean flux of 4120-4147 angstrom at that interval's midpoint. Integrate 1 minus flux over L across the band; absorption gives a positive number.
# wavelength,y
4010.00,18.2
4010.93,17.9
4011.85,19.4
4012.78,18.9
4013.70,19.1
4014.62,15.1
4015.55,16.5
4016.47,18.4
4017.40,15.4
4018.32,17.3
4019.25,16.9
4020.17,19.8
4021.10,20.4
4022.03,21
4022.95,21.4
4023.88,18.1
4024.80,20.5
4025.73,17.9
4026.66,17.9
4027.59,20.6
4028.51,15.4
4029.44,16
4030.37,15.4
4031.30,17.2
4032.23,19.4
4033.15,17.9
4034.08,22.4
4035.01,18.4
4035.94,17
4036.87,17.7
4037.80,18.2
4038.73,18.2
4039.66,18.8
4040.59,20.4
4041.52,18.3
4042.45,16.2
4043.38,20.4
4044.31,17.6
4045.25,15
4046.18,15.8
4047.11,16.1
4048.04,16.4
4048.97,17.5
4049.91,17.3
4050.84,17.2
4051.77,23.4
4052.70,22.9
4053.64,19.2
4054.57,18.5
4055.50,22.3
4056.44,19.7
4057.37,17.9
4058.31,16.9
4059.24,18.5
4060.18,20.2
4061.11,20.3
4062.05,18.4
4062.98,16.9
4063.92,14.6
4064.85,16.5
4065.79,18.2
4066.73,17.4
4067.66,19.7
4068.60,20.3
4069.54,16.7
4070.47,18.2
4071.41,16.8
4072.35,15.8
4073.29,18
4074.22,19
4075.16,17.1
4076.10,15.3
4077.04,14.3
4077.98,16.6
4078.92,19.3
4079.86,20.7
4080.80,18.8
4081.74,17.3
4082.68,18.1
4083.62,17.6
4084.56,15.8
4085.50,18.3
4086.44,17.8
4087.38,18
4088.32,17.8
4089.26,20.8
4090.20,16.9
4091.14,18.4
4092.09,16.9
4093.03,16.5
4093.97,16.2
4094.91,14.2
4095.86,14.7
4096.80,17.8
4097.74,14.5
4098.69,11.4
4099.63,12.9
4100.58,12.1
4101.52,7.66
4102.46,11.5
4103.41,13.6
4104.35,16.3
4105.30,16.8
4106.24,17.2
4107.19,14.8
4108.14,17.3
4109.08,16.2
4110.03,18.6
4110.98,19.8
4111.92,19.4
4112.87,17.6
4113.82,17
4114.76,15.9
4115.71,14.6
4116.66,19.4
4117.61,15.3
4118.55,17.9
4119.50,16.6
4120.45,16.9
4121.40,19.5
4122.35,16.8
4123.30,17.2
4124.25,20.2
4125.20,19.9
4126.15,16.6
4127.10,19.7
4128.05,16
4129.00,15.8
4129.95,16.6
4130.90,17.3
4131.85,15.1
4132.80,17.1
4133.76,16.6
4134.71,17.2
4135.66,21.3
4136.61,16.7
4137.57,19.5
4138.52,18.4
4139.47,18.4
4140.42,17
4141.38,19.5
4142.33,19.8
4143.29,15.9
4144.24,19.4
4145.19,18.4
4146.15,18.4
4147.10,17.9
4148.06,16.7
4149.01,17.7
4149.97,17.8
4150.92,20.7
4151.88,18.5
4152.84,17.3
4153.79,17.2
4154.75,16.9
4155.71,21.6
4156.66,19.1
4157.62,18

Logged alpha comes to 3.71 angstrom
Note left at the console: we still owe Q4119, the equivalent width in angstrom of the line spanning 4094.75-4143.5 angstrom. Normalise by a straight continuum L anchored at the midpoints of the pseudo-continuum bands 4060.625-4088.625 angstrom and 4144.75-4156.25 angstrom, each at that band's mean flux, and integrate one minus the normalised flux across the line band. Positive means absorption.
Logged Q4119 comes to 3.6 angstrom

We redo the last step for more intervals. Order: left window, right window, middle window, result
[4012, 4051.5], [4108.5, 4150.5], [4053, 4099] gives 0.7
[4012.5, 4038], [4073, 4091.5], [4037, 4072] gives -0.5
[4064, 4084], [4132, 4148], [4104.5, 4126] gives 0.6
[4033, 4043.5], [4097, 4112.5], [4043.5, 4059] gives -0.4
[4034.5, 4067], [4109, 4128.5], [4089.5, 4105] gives 2.8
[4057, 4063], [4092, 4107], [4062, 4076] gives 0.1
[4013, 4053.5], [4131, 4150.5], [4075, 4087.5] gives 0.4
